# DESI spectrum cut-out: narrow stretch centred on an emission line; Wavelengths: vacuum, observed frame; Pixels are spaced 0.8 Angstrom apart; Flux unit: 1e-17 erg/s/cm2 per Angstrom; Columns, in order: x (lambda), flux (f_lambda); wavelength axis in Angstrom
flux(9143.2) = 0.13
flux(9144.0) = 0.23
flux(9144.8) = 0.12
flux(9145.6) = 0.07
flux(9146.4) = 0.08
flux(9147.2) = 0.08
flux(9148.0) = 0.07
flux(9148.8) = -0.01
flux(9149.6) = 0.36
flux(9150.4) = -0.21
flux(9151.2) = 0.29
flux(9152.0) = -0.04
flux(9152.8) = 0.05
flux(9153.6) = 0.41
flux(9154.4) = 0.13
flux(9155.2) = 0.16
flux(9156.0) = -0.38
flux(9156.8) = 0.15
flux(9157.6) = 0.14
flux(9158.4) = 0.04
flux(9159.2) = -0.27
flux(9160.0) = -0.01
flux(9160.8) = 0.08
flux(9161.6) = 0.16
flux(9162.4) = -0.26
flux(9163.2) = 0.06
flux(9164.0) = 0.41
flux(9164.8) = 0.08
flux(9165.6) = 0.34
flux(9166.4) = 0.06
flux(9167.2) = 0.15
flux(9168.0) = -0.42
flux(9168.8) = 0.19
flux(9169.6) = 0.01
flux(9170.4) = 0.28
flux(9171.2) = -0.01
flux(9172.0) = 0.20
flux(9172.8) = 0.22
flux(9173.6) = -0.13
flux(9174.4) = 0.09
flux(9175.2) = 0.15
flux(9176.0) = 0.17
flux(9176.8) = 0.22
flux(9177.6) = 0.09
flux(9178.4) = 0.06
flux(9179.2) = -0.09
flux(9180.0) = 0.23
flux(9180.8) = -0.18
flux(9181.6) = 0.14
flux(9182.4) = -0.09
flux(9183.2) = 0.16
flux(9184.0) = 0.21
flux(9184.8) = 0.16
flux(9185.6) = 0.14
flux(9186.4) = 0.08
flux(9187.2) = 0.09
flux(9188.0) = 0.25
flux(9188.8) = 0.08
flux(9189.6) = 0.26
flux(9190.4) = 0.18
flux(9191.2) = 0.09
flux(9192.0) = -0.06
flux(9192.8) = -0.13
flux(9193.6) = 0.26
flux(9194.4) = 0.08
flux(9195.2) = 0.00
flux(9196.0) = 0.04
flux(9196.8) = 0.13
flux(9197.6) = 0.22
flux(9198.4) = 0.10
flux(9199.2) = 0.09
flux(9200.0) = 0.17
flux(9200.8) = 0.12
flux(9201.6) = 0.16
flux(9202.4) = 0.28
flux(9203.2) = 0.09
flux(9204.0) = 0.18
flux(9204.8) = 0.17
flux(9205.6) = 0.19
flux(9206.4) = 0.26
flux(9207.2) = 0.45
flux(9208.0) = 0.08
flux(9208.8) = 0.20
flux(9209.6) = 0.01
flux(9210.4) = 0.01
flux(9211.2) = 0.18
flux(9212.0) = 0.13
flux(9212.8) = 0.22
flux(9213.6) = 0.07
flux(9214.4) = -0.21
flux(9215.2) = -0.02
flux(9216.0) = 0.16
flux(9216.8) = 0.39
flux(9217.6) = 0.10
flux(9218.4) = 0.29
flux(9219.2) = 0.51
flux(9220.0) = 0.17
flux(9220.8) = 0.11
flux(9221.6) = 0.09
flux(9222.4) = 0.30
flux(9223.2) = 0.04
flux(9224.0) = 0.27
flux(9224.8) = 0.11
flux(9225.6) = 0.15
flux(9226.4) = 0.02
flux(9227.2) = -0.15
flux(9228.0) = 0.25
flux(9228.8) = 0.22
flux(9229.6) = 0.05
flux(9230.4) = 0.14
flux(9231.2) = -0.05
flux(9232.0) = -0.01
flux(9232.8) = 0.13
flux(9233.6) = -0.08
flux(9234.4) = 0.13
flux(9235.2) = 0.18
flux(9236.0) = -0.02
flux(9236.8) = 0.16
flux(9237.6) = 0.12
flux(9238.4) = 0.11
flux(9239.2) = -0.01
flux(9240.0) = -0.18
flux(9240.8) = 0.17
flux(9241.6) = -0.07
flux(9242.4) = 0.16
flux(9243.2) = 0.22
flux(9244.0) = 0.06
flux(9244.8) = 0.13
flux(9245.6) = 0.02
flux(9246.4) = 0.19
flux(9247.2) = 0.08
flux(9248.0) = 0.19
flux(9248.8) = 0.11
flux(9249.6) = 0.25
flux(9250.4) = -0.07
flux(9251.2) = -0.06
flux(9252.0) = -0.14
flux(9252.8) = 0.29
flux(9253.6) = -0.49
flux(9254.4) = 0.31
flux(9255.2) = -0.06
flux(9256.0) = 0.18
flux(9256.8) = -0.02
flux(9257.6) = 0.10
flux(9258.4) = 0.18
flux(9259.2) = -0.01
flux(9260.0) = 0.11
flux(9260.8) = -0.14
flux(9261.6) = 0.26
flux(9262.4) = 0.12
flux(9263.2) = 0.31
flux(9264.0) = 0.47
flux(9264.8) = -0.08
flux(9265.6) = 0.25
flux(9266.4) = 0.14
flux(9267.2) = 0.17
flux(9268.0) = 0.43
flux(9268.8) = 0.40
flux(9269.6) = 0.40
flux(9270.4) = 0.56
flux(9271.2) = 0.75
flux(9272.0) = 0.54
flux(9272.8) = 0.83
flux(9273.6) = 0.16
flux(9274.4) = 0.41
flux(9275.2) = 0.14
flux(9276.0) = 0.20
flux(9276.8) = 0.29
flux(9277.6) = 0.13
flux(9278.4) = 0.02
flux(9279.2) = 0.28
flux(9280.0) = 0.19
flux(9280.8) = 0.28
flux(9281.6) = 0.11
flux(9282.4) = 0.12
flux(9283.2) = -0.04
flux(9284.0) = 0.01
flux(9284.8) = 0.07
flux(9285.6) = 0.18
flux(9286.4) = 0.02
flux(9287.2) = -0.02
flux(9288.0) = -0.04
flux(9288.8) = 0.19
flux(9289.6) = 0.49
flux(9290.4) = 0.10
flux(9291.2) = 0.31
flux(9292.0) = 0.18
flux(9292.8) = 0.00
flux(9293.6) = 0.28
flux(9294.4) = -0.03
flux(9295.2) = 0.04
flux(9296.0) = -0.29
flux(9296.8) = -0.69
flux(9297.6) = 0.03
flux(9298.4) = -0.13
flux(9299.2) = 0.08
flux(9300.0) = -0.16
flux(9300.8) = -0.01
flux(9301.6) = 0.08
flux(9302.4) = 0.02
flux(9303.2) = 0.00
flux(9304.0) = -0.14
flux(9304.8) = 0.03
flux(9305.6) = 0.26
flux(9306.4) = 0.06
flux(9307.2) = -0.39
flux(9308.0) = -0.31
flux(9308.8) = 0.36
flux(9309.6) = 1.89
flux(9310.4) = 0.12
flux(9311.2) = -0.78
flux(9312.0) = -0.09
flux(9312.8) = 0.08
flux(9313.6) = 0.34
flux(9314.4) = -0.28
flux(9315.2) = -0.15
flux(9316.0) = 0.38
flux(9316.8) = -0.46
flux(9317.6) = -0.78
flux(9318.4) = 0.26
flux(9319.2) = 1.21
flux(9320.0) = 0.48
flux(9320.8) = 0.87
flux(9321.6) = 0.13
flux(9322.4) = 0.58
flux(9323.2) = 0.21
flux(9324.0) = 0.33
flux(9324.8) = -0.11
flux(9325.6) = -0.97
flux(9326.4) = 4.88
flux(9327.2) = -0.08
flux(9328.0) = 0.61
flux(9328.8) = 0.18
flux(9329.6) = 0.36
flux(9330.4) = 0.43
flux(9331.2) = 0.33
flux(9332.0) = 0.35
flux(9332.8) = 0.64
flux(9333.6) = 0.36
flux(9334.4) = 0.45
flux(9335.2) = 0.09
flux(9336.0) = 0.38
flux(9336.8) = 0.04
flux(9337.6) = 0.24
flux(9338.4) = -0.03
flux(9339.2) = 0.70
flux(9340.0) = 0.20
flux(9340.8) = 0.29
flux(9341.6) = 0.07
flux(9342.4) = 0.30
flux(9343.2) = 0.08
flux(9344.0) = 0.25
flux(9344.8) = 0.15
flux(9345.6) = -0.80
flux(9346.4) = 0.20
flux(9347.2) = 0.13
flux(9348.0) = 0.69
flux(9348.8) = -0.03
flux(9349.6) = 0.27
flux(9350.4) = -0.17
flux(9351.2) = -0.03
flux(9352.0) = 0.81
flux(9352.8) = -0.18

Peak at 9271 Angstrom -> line Hgamma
